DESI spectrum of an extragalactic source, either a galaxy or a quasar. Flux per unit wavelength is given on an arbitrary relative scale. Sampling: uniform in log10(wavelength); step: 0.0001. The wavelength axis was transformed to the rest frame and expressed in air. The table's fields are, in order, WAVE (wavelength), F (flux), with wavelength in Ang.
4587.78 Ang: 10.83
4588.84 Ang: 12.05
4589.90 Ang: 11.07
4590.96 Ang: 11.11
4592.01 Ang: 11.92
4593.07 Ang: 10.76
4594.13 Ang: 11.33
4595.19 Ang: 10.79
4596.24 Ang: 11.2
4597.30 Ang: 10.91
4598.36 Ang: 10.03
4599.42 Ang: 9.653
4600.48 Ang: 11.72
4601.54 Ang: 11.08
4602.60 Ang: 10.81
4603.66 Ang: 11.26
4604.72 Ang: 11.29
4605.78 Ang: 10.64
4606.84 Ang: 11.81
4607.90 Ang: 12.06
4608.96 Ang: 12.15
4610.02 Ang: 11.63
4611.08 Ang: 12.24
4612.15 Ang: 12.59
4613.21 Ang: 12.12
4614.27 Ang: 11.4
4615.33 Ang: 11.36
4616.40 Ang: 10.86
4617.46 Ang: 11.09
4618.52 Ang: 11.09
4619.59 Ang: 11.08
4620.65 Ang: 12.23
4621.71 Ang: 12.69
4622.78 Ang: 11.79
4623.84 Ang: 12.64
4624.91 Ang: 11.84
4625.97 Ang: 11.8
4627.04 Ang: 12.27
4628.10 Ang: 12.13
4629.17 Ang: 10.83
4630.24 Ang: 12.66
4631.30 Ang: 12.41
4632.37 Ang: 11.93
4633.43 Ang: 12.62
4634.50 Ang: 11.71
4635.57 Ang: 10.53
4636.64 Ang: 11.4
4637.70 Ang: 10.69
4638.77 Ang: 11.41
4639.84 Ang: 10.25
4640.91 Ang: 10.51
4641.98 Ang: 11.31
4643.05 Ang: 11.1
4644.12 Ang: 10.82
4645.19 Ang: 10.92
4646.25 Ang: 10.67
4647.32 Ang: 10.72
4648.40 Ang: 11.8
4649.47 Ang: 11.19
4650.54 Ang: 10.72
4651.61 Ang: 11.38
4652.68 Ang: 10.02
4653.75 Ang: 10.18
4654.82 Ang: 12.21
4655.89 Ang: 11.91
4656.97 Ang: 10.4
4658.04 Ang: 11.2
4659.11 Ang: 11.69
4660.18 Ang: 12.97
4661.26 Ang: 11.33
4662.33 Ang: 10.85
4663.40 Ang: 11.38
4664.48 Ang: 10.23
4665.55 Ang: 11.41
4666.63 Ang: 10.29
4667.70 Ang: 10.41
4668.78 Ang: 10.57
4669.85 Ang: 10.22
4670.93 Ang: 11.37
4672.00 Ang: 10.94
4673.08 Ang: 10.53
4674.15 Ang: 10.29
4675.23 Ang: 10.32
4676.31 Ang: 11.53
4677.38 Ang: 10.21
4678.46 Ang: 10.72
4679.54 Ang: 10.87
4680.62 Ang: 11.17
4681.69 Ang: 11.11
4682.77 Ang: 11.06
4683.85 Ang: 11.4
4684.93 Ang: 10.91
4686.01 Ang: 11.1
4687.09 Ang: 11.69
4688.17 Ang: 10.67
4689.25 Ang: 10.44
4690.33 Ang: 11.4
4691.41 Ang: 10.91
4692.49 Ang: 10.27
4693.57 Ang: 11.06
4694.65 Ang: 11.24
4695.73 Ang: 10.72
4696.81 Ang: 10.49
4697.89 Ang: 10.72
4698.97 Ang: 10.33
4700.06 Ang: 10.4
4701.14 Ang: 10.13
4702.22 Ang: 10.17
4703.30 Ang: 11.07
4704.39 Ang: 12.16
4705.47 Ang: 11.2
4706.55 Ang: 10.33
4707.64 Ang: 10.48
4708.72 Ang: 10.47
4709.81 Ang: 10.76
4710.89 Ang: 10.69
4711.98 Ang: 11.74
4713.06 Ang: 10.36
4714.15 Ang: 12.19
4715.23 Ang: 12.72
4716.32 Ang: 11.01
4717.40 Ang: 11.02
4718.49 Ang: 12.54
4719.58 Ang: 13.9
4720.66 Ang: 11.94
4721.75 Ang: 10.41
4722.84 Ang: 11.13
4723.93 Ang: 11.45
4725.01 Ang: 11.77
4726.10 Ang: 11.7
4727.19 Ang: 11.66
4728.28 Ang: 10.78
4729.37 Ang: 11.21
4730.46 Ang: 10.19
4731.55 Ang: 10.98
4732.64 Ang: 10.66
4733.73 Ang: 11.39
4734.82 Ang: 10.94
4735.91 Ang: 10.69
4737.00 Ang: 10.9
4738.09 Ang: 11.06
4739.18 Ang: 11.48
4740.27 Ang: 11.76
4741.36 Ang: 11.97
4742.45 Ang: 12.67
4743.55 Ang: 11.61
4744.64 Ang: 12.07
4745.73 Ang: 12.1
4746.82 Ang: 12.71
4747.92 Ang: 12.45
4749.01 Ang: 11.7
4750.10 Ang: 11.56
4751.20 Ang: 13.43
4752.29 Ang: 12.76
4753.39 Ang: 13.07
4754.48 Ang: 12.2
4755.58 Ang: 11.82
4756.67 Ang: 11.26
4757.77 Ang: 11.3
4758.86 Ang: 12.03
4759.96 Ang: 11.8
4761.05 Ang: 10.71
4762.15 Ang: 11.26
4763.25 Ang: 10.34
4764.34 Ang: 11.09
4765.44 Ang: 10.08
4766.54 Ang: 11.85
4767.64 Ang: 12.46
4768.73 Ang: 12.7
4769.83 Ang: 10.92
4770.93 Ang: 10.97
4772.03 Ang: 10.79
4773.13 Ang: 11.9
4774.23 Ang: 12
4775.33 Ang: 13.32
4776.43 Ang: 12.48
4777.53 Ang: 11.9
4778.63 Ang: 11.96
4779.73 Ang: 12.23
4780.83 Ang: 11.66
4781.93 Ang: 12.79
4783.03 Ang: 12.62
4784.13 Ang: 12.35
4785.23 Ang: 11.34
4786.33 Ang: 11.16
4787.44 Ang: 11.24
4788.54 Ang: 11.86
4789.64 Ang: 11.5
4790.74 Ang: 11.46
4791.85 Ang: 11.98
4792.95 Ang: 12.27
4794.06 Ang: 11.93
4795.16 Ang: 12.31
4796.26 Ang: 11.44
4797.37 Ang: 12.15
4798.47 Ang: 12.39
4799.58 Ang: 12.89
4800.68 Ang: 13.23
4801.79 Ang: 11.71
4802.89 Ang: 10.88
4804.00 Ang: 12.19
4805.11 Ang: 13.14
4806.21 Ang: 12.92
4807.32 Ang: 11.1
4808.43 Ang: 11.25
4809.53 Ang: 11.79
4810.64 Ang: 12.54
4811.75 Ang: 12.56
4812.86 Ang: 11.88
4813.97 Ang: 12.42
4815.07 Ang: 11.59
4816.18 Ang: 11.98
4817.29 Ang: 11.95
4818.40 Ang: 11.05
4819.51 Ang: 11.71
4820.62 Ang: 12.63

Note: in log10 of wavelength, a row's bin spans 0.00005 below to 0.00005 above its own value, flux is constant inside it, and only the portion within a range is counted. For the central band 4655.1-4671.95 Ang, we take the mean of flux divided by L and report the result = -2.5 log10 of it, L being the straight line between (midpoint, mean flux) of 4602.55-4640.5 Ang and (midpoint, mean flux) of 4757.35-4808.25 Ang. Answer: 0.06 mag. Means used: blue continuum 11.7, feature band 11.1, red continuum 11.8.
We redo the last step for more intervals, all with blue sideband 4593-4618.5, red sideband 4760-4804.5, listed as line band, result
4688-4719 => 0.06 mag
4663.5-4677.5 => 0.08 mag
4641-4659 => 0.04 mag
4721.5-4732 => 0.05 mag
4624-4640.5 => -0.03 mag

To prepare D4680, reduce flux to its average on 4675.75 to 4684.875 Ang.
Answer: 11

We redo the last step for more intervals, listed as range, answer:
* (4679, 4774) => 11.3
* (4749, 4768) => 11.7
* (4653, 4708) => 10.9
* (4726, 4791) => 11.7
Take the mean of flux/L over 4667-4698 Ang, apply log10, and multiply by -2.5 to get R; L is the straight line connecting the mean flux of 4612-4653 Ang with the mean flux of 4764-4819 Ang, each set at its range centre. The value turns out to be 0.07 mag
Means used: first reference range 11.4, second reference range 11.9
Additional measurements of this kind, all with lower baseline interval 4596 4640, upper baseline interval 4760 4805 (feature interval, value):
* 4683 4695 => 0.063 mag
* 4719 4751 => 0.016 mag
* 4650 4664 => 0.034 mag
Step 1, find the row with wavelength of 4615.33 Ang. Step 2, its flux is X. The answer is 11.36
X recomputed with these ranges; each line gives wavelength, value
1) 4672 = 10.94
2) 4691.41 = 10.91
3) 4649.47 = 11.19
